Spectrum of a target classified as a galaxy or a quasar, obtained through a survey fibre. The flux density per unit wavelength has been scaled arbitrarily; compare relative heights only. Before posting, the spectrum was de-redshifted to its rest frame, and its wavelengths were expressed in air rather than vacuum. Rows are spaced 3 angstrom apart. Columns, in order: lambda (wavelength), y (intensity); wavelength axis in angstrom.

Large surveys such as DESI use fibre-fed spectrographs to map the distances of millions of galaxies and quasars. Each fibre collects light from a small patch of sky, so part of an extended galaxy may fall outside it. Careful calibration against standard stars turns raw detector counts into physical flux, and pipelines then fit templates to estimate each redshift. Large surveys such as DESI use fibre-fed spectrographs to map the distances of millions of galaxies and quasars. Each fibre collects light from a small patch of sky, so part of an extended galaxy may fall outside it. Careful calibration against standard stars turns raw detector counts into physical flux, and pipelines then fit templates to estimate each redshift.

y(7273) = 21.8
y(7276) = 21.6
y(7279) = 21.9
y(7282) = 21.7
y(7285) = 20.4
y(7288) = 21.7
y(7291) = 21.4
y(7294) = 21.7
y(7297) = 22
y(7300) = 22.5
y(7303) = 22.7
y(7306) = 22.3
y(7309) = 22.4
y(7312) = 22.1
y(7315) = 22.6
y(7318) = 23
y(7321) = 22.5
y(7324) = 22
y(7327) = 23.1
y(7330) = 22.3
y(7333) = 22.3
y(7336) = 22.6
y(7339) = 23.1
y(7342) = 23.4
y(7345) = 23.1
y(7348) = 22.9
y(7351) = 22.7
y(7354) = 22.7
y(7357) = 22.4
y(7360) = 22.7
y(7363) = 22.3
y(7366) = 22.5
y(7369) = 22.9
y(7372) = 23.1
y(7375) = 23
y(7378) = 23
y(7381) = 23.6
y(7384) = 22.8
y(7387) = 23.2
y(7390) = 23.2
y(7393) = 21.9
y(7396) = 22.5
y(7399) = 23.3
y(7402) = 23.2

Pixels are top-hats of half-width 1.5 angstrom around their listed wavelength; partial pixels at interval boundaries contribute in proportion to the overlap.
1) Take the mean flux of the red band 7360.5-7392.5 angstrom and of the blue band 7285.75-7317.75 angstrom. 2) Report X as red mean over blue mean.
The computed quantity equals 1.04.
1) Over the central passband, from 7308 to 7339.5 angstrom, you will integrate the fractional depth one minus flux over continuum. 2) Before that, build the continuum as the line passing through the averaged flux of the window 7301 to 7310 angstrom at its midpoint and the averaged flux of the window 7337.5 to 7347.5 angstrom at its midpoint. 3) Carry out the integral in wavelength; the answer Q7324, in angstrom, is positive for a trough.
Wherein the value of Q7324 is 0.4 angstrom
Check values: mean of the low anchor 22.5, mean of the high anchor 23.2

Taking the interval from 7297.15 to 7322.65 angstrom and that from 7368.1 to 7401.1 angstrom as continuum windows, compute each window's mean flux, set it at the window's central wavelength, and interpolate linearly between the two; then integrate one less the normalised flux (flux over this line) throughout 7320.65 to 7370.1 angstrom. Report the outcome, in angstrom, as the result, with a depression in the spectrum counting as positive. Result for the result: 0.1 angstrom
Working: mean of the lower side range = 22.5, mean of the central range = 22.7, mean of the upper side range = 23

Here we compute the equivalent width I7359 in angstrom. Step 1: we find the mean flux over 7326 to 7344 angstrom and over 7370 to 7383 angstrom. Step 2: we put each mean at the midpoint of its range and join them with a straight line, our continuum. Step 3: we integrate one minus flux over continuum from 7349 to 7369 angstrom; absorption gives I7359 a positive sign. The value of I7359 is 0.4 angstrom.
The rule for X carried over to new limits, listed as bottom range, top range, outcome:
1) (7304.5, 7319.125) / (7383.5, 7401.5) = 1.02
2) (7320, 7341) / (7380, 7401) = 1.02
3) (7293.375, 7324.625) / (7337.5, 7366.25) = 1.02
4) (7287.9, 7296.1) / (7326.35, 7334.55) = 1.04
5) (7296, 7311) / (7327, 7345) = 1.02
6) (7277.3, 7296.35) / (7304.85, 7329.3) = 1.05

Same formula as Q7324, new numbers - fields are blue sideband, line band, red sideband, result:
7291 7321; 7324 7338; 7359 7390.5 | 0.0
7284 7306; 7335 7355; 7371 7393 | -0.4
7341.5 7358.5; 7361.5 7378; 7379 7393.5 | 0.1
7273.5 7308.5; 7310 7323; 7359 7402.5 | -0.2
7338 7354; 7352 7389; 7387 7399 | 0.0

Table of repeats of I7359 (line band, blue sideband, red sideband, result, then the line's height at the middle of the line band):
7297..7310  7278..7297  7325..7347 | -0.3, 21.9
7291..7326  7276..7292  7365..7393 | -0.8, 21.8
